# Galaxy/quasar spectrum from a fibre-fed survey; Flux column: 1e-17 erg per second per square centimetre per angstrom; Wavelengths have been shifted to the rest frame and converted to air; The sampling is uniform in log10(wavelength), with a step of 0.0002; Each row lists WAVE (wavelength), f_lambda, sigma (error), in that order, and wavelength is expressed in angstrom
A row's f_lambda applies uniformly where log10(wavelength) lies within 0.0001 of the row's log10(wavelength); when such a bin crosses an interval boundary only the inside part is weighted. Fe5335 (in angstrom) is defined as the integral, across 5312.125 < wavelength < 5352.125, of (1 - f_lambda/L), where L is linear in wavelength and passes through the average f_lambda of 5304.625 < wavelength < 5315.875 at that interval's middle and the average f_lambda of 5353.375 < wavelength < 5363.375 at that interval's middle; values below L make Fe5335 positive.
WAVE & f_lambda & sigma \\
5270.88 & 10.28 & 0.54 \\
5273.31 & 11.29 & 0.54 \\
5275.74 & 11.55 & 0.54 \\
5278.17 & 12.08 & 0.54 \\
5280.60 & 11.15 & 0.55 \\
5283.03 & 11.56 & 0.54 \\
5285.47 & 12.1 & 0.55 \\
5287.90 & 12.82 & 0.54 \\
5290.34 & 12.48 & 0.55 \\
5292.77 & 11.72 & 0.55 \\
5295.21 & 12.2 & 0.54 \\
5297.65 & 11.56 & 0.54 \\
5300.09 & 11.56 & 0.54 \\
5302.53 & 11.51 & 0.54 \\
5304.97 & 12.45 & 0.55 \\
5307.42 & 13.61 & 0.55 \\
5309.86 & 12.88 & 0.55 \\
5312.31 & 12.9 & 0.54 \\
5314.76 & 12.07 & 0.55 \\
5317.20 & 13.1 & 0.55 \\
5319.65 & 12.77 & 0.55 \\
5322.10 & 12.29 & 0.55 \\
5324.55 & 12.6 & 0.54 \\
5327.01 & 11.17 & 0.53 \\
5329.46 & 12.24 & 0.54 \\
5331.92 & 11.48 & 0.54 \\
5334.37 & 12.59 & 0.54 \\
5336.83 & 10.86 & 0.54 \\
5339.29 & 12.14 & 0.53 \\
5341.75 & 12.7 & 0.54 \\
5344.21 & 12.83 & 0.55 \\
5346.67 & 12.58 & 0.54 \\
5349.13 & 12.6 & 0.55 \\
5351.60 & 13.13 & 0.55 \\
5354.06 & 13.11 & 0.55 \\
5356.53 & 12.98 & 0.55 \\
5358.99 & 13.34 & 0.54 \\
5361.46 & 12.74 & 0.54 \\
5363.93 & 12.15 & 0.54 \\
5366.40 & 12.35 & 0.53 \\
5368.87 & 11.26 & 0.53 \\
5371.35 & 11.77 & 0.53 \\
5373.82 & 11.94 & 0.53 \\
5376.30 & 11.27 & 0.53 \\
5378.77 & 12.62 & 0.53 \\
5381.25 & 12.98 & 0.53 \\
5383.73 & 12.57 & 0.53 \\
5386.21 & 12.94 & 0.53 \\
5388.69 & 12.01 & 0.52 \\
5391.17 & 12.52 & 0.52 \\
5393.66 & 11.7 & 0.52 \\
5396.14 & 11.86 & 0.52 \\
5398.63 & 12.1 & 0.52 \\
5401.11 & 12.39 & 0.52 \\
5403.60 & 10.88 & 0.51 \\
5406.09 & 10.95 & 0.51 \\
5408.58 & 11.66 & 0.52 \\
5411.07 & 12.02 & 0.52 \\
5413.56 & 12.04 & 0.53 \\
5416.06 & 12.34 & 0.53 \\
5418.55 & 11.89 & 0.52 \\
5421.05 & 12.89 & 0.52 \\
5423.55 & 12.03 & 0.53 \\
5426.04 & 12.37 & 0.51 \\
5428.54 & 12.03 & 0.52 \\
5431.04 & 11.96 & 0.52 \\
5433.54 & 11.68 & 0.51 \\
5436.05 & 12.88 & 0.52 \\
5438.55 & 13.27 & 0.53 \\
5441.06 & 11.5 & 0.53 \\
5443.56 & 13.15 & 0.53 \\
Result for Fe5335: 1.7 angstrom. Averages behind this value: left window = 12.8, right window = 13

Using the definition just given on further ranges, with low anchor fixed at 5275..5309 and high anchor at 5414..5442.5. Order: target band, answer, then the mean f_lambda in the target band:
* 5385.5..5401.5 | 0.02 angstrom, 12.2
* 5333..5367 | -1.24 angstrom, 12.6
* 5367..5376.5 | 0.41 angstrom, 11.6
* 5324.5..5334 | 0.20 angstrom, 11.8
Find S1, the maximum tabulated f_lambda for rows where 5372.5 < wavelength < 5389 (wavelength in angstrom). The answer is 12.98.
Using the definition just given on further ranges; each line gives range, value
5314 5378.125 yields 13.34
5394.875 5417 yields 12.39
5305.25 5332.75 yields 13.61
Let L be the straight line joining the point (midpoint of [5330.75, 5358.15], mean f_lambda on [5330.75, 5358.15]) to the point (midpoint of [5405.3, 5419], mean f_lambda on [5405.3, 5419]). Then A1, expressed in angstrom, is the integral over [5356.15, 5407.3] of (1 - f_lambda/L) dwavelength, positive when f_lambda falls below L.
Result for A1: -0.1 angstrom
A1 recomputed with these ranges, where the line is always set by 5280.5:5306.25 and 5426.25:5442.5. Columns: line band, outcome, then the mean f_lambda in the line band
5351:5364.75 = -1.0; 12.9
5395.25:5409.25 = 0.6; 11.6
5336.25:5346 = -0.2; 12.2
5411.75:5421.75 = 0.0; 12.2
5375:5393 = -0.4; 12.4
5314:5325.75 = -0.6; 12.6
